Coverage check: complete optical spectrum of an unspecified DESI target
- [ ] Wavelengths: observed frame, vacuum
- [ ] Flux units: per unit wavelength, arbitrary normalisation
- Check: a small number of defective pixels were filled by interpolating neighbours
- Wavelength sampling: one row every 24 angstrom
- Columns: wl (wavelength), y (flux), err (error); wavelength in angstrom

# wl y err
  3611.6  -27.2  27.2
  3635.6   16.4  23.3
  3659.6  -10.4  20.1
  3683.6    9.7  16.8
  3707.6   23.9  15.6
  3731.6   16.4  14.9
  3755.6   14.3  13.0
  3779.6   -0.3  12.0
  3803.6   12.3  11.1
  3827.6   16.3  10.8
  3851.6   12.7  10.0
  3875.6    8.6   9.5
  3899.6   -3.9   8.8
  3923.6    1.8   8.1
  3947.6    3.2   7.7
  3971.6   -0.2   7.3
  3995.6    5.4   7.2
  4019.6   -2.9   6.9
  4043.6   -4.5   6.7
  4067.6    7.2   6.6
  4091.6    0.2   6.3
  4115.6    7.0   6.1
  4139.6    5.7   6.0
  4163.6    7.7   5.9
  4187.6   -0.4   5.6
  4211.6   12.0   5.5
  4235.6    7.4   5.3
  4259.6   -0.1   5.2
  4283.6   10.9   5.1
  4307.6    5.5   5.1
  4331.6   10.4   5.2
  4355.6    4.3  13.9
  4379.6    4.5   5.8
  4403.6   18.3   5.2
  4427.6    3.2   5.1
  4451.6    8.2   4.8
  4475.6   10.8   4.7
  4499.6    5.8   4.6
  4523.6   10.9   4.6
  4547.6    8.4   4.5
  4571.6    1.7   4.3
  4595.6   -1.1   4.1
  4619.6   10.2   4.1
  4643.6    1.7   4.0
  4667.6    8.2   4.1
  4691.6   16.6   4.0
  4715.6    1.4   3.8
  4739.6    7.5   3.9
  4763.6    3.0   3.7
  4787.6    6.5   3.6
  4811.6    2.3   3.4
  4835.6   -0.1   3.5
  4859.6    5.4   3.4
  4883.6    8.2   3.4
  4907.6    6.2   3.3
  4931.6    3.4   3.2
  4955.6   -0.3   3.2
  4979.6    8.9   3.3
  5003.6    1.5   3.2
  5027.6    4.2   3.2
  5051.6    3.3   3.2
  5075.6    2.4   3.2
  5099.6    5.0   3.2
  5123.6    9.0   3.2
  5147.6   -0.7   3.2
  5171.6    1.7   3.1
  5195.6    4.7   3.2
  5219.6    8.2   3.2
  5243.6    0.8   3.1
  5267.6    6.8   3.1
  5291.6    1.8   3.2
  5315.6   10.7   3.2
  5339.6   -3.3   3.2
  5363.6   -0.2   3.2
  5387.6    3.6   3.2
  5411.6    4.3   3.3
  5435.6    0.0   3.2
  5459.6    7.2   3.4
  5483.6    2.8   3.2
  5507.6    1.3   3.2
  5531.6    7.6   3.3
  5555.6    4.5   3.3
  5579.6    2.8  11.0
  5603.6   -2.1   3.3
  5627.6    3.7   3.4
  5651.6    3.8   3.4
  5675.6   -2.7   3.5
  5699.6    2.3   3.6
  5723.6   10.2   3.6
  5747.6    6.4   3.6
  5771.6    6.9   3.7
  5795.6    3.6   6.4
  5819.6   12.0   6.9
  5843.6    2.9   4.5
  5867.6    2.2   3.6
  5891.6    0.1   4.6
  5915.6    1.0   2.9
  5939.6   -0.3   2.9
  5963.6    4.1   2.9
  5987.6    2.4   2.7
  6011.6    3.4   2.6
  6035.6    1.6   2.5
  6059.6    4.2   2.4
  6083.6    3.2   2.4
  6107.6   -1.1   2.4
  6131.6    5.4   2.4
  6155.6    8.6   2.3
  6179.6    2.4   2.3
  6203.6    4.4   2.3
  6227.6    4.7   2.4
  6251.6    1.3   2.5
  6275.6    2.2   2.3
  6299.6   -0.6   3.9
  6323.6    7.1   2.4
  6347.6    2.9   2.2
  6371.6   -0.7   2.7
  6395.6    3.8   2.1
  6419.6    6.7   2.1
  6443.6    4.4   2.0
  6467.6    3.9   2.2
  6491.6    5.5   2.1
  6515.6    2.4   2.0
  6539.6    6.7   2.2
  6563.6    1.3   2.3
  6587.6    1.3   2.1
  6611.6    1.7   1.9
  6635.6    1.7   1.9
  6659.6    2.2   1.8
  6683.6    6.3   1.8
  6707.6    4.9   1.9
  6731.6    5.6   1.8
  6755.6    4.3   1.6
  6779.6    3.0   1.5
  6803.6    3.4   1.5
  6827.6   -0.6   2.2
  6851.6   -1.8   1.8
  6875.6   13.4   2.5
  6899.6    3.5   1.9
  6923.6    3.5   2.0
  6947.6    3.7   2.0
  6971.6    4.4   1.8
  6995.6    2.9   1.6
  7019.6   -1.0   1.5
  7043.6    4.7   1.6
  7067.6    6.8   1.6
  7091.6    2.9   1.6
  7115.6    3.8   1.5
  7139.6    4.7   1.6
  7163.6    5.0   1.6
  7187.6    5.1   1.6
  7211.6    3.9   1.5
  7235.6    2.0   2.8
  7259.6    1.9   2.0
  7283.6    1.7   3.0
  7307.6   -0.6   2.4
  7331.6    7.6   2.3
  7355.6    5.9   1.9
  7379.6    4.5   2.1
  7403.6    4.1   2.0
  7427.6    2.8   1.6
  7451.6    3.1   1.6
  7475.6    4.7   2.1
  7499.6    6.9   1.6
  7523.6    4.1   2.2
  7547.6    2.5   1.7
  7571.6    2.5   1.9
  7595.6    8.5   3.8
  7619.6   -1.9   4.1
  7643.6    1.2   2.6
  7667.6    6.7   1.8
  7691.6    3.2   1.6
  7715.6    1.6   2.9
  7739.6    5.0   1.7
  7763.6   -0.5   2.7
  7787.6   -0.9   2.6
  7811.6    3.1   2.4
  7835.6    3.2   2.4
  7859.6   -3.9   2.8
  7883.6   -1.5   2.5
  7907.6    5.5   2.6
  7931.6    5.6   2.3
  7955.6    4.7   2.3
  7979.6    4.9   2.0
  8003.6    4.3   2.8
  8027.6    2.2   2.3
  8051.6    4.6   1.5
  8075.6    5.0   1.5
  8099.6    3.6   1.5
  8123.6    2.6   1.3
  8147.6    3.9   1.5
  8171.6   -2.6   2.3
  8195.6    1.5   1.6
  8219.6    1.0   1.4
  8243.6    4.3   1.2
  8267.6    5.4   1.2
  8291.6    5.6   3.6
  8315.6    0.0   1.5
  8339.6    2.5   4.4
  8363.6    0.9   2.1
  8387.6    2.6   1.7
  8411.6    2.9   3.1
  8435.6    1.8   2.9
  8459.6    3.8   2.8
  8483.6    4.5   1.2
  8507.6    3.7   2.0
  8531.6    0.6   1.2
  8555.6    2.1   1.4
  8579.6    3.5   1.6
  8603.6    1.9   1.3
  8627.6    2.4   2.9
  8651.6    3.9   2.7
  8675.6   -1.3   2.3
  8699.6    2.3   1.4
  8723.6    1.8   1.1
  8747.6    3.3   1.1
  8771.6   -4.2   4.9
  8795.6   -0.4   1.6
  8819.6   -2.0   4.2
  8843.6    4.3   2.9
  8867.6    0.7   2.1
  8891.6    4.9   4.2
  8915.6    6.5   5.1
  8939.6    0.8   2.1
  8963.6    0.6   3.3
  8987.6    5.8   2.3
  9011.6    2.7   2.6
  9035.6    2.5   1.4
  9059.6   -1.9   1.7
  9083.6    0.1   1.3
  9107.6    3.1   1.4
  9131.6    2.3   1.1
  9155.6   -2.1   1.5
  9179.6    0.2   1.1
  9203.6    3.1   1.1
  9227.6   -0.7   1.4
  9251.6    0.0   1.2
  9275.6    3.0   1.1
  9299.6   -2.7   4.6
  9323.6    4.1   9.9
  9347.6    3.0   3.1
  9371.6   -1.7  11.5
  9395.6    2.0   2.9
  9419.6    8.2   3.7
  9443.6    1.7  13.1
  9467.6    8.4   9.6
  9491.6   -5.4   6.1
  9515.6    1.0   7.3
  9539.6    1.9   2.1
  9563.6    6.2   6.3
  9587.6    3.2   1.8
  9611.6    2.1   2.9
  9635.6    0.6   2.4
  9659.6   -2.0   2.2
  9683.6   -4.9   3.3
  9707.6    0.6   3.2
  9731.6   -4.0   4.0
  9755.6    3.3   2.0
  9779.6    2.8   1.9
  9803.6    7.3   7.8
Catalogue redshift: 0.54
